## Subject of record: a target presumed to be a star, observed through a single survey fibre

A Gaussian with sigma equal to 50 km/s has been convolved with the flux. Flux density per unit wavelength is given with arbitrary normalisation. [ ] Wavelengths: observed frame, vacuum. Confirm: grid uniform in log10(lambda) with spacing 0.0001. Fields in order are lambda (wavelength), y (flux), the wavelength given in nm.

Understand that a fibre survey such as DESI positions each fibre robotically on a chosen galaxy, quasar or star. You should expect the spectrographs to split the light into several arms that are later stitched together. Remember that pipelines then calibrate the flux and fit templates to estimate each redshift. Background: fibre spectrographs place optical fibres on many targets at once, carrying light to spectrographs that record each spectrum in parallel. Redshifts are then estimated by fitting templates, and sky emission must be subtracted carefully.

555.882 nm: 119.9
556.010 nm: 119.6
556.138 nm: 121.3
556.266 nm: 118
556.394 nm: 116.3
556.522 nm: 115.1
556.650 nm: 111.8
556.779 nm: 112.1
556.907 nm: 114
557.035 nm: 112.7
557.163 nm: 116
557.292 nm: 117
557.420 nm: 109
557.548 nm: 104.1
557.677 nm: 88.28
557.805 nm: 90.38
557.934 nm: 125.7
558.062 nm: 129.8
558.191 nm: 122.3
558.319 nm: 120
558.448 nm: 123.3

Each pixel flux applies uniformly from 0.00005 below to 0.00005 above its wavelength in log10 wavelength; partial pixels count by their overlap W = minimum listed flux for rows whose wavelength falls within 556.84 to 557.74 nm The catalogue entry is 88.28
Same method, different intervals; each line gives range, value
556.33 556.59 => 115.1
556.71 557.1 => 112.1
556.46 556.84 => 111.8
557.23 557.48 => 109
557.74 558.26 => 90.38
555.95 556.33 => 118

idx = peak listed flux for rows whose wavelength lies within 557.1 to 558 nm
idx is 125.7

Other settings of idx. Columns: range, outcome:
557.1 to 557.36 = 117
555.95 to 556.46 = 121.3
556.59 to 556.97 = 114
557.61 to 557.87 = 90.38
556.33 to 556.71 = 116.3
